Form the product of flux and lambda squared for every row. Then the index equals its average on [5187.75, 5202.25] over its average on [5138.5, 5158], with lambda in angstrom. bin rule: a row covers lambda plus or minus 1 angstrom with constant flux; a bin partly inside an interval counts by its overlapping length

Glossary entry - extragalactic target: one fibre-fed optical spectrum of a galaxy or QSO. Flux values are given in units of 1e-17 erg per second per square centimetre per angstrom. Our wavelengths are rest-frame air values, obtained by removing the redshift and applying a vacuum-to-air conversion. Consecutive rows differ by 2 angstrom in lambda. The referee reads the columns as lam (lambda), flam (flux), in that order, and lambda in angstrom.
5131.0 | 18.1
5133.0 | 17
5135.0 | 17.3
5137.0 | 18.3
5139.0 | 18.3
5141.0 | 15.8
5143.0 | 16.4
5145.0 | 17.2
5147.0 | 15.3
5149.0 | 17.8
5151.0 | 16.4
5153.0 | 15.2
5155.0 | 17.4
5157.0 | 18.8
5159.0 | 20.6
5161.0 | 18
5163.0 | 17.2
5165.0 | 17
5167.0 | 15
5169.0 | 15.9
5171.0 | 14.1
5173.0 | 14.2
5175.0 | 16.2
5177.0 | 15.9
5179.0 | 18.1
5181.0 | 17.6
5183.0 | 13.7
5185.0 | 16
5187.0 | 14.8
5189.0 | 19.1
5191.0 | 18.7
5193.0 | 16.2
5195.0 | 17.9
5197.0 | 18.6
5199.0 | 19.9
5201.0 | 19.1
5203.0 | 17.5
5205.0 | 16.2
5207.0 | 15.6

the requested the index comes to 1.1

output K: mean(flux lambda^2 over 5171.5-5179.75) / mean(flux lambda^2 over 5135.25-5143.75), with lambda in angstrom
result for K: 0.9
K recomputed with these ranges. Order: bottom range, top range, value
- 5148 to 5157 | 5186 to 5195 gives 1.04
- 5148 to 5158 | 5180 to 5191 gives 0.97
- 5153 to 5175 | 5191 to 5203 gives 1.11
